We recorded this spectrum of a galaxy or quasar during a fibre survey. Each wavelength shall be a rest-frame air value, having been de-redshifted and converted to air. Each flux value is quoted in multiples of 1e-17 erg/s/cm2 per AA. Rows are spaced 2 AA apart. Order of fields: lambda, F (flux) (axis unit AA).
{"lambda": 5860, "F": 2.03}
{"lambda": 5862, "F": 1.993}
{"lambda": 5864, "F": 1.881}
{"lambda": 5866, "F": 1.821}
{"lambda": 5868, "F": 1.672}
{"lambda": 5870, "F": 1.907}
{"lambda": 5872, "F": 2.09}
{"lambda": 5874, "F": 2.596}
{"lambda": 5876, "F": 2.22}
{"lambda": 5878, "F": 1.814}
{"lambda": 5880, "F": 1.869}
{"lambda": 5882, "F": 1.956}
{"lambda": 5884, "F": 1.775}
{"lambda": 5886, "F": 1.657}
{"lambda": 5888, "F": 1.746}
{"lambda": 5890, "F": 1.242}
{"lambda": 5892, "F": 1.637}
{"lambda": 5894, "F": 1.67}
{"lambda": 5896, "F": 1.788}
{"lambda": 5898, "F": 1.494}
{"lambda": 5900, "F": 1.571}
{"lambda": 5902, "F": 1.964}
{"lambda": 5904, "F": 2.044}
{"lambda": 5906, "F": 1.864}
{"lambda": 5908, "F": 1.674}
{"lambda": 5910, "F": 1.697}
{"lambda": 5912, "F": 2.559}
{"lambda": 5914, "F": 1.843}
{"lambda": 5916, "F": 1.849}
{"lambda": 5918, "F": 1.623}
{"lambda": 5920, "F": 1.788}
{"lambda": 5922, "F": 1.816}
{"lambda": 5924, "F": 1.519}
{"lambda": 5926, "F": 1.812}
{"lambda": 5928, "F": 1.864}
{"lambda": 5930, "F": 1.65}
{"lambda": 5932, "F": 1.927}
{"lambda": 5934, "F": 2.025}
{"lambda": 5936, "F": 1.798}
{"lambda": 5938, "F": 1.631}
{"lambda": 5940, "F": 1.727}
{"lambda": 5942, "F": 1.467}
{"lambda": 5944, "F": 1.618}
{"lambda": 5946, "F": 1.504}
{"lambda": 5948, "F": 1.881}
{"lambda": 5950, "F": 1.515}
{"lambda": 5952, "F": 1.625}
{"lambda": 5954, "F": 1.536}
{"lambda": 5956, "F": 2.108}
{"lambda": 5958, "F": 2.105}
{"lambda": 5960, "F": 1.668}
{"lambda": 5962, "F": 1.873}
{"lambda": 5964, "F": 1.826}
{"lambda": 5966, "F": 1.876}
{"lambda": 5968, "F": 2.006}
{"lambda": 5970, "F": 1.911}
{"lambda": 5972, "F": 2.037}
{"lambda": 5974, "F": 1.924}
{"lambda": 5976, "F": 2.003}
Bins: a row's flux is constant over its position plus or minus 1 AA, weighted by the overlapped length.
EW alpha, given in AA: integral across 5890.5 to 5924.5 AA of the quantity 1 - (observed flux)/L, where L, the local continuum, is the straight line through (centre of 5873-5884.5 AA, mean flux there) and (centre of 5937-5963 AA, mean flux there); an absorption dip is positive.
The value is 2.26 AA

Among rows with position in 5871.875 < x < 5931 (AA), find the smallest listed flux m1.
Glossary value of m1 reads 1.242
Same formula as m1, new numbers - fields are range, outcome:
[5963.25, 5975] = 1.826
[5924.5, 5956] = 1.467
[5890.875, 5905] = 1.494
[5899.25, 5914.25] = 1.571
